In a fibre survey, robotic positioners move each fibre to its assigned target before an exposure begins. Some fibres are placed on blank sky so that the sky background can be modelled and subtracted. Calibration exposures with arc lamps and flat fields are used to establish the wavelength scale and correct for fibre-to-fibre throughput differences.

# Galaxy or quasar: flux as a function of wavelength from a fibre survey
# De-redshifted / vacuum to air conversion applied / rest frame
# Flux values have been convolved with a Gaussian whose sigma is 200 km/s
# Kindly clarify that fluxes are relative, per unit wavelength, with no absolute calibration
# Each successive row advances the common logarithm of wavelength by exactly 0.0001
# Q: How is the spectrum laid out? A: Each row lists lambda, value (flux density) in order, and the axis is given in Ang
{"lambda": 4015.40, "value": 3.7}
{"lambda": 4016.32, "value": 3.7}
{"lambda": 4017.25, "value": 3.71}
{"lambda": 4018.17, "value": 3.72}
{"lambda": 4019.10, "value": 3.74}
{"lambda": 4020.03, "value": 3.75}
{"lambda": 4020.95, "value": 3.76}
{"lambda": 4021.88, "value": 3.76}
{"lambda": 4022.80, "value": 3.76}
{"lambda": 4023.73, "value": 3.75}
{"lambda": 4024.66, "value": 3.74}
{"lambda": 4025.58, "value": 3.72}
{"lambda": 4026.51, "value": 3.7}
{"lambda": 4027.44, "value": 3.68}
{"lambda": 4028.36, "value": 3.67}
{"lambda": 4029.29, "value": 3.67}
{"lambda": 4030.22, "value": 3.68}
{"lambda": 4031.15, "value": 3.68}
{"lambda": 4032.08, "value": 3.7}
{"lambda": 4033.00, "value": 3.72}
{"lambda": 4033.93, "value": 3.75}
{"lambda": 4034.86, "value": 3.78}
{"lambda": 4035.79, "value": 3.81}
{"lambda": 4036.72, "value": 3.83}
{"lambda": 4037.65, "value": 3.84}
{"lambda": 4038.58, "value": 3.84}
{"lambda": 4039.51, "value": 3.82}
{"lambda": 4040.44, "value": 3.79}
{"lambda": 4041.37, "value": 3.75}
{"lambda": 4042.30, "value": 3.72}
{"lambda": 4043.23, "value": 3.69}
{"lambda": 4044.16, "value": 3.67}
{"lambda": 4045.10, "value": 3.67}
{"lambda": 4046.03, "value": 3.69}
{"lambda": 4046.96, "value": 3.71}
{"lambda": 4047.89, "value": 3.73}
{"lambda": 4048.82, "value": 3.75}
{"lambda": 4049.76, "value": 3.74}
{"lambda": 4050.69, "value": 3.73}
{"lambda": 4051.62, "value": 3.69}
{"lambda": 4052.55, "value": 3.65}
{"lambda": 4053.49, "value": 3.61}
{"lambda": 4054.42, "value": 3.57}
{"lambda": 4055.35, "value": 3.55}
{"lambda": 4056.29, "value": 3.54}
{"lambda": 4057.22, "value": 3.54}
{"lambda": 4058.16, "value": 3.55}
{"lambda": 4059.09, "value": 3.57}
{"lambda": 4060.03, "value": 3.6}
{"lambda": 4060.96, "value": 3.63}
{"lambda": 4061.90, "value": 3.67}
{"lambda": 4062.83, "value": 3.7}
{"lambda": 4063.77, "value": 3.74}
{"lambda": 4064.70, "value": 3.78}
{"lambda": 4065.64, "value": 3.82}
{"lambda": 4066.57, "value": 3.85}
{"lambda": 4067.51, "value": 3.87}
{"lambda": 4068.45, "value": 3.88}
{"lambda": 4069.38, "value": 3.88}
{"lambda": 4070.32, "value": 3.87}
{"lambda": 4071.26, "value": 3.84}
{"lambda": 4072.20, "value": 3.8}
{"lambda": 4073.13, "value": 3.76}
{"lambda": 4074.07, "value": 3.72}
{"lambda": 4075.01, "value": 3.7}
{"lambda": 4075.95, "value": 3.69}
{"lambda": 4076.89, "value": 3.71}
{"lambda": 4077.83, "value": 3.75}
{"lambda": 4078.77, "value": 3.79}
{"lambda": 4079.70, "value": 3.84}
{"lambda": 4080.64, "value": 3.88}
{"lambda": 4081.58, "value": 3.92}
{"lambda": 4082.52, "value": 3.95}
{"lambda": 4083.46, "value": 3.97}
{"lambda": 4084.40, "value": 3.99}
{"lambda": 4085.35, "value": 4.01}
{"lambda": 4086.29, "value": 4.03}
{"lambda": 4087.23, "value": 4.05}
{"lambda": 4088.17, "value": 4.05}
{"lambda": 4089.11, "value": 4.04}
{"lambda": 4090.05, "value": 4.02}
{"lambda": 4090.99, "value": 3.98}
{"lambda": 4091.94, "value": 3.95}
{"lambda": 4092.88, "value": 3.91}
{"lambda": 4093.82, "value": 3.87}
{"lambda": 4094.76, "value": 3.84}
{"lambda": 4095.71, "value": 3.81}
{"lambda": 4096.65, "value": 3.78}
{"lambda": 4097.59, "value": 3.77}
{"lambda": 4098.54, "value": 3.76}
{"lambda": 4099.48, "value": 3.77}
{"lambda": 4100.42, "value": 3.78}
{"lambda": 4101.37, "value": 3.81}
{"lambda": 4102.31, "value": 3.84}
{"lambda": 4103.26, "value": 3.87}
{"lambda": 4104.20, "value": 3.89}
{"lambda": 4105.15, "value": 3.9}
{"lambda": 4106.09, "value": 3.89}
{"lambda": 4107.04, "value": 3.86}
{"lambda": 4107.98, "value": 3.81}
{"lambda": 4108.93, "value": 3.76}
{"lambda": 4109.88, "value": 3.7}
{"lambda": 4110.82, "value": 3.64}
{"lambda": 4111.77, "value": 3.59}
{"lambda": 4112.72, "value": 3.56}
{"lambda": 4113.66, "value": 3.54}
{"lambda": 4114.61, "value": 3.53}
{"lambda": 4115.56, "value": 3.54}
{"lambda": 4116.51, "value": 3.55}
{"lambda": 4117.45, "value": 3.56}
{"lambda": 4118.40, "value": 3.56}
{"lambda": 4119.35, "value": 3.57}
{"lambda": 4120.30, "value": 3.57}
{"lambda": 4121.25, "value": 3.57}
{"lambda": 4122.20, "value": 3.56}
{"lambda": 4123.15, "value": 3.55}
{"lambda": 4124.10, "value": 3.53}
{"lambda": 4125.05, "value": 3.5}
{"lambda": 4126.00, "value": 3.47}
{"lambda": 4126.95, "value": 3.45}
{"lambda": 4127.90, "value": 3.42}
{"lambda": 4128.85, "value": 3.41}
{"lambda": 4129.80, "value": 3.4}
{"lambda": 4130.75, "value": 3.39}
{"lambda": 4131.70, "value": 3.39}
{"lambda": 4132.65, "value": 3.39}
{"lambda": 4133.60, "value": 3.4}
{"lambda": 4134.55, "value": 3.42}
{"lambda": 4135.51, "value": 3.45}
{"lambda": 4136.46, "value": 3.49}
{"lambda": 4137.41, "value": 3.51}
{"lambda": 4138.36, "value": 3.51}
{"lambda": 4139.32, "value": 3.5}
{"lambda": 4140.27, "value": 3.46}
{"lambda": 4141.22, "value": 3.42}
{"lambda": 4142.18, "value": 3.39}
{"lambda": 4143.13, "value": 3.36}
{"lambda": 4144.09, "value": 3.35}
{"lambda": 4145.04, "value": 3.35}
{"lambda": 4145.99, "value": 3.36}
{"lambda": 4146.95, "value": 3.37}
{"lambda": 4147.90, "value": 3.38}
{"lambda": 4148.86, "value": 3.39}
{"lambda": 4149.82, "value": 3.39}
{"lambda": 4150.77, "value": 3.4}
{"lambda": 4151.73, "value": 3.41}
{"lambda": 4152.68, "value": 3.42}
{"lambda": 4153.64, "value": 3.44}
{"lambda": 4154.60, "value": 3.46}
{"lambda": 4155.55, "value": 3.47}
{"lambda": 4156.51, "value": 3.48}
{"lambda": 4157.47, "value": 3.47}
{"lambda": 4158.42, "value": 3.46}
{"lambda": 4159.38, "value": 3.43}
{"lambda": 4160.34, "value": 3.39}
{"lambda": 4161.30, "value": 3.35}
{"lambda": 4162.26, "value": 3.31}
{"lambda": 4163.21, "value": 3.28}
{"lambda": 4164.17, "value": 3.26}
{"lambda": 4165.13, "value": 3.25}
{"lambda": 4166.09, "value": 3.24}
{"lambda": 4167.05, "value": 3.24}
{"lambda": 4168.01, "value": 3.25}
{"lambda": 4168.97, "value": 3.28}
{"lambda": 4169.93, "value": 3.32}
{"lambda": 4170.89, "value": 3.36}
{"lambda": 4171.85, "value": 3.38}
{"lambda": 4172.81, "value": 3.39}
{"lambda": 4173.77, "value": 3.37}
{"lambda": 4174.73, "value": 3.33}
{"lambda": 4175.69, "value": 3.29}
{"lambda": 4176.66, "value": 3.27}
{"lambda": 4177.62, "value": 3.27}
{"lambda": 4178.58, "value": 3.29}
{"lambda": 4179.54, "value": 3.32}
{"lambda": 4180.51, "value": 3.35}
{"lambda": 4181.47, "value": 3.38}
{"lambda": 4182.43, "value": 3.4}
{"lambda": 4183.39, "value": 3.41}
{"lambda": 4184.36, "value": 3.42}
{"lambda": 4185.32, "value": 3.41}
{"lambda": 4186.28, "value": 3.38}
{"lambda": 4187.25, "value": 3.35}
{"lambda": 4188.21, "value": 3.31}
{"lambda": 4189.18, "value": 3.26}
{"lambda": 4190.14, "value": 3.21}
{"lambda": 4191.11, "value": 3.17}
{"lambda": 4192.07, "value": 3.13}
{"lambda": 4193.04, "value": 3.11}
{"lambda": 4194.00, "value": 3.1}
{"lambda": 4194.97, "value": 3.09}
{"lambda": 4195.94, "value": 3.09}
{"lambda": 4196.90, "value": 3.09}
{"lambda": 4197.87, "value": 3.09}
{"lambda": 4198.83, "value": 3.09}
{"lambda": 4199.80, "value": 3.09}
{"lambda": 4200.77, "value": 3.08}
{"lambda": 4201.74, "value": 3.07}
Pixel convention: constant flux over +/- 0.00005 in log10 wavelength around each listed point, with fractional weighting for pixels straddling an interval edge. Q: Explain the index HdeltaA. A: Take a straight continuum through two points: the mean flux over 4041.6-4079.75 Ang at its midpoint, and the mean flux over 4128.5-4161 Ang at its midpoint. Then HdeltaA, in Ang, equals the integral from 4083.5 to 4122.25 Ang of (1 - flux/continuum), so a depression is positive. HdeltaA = -2.38 Ang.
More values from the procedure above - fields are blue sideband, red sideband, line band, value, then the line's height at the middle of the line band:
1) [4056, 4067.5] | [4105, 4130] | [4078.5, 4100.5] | -1.7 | 3.63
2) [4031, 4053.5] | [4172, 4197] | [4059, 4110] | -3.4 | 3.6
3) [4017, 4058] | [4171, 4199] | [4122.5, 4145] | -0.1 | 3.42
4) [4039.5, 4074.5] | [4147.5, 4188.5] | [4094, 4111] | -1.1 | 3.57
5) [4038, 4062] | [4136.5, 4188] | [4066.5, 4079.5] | -0.7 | 3.61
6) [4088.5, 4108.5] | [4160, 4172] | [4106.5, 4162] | 1.2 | 3.56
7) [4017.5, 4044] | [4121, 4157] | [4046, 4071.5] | -0.3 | 3.66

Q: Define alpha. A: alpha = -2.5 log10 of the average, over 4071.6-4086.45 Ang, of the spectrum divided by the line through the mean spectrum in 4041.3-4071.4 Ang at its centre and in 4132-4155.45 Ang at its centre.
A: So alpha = -0.06 mag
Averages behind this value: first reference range 3.7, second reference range 3.42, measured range 3.84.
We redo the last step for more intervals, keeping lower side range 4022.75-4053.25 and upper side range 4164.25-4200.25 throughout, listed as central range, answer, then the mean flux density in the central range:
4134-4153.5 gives -0.01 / 3.42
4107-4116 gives -0.05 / 3.64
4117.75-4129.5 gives -0.02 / 3.51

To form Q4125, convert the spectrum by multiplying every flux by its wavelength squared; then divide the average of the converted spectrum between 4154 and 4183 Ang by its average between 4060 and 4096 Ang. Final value 0.91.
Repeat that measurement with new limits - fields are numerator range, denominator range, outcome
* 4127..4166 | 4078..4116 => 0.91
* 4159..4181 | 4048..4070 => 0.95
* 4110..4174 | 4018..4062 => 0.97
